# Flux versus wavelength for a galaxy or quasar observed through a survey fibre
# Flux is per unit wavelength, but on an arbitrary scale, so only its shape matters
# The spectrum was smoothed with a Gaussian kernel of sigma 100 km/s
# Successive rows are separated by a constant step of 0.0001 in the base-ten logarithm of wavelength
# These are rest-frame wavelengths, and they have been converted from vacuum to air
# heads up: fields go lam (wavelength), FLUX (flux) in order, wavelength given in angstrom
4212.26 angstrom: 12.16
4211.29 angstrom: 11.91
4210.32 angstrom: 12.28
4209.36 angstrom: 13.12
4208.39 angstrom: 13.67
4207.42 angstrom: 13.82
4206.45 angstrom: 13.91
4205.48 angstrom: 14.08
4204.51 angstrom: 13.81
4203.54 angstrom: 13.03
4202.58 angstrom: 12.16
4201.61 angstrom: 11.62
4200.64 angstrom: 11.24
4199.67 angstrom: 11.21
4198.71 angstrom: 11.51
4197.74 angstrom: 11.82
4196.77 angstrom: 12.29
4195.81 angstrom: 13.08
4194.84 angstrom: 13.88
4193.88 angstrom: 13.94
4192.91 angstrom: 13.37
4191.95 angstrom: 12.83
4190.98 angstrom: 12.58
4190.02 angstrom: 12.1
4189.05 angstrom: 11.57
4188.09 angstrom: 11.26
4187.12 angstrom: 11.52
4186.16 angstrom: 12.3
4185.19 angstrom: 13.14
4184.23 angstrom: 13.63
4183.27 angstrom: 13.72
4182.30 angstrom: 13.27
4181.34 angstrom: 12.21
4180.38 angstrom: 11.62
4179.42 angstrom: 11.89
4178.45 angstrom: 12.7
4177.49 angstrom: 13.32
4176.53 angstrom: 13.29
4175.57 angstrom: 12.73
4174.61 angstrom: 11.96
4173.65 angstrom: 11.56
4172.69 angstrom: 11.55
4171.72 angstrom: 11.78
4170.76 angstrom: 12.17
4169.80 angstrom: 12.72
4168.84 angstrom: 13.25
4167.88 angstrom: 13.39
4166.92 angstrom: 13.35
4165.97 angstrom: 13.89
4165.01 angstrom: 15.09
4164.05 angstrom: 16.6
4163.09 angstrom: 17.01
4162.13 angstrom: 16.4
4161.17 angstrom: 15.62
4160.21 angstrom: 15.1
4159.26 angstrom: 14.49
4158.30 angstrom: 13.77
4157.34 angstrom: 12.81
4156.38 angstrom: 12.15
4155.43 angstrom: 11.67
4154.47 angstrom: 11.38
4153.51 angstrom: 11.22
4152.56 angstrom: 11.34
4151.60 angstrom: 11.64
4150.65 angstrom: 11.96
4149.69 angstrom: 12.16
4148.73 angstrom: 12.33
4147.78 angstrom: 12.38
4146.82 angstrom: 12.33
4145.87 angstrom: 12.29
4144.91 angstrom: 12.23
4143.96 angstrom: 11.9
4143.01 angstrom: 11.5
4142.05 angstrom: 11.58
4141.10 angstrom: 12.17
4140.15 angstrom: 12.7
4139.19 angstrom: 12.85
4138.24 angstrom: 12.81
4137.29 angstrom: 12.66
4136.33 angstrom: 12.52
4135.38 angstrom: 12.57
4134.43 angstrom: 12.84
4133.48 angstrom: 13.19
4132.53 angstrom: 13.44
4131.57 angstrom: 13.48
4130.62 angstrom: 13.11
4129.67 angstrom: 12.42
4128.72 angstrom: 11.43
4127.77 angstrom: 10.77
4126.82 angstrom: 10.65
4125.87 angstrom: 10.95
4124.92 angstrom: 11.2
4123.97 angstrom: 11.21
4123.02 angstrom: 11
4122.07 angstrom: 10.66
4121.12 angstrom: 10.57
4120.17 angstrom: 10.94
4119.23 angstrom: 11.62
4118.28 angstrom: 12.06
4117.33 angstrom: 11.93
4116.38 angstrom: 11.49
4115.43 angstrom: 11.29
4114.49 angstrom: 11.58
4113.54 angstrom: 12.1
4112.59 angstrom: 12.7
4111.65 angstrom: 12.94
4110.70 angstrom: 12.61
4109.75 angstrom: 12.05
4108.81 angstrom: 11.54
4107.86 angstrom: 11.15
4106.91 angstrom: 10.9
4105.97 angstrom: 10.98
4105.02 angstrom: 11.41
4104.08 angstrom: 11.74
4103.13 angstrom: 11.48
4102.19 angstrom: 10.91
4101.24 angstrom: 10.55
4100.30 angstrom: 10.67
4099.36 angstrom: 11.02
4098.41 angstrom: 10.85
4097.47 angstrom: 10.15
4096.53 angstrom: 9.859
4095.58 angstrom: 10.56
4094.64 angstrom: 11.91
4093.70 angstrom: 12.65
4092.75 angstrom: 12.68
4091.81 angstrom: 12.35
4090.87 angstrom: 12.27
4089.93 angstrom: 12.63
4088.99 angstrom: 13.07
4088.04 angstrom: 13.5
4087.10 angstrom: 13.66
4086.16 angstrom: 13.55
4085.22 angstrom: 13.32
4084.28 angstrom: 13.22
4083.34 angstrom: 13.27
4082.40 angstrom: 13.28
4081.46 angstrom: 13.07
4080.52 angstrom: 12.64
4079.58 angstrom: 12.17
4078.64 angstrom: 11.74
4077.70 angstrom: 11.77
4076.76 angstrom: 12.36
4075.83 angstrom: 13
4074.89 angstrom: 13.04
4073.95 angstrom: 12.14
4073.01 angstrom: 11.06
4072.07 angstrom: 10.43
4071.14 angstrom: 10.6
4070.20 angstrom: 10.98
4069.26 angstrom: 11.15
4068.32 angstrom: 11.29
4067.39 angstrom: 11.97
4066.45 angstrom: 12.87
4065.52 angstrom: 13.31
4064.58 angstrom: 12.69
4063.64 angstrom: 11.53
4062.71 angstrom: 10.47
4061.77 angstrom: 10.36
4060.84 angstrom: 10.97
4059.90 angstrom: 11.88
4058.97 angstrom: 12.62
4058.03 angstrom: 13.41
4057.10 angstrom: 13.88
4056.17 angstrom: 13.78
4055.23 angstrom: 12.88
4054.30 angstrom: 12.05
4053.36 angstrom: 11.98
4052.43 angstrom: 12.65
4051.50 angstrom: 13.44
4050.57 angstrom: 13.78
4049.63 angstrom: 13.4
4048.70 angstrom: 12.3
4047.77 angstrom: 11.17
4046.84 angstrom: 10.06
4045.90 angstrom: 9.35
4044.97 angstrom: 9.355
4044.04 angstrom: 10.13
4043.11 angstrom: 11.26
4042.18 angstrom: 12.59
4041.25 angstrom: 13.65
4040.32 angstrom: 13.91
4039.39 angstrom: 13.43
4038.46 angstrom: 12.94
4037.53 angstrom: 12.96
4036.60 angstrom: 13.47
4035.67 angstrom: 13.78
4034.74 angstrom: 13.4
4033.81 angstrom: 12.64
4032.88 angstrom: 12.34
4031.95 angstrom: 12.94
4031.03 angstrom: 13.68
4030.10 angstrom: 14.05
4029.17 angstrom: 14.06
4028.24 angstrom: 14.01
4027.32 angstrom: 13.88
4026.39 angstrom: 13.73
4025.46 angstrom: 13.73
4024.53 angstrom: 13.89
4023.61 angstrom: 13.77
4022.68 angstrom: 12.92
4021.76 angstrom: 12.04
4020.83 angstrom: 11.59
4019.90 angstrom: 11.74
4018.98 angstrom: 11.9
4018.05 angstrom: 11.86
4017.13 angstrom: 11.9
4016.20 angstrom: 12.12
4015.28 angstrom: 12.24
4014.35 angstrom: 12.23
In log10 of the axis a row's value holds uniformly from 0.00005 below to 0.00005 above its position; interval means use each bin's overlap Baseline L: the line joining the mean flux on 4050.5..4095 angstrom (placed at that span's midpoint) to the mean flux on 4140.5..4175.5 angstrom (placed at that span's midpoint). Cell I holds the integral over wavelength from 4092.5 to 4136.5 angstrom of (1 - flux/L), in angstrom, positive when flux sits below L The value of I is 3.6 angstrom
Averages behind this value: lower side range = 12.4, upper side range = 12.9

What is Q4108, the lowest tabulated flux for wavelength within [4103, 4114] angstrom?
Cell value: 10.9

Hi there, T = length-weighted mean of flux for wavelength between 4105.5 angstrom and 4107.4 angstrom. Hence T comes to 10.9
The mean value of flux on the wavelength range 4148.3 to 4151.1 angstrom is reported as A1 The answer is 12.1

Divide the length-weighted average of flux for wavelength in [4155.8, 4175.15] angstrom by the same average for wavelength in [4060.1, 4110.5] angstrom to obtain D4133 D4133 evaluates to 1.16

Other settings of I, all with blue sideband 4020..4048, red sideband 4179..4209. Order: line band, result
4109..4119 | 0.5 angstrom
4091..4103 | 1.4 angstrom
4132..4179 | -0.9 angstrom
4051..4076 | 1.2 angstrom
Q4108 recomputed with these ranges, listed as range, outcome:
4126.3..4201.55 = 10.65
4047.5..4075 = 10.36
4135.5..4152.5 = 11.5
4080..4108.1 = 9.859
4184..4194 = 11.26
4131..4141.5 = 12.17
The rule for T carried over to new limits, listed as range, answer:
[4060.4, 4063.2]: 10.6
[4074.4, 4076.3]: 13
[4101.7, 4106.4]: 11.3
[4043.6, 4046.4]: 9.59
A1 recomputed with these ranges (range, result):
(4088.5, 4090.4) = 12.8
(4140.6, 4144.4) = 11.8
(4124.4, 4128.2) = 10.9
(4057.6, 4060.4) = 12.6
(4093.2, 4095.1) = 12.3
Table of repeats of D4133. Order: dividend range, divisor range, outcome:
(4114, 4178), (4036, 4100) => 1.03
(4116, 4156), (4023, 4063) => 0.94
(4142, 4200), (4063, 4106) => 1.07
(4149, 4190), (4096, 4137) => 1.12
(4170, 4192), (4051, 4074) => 1.03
